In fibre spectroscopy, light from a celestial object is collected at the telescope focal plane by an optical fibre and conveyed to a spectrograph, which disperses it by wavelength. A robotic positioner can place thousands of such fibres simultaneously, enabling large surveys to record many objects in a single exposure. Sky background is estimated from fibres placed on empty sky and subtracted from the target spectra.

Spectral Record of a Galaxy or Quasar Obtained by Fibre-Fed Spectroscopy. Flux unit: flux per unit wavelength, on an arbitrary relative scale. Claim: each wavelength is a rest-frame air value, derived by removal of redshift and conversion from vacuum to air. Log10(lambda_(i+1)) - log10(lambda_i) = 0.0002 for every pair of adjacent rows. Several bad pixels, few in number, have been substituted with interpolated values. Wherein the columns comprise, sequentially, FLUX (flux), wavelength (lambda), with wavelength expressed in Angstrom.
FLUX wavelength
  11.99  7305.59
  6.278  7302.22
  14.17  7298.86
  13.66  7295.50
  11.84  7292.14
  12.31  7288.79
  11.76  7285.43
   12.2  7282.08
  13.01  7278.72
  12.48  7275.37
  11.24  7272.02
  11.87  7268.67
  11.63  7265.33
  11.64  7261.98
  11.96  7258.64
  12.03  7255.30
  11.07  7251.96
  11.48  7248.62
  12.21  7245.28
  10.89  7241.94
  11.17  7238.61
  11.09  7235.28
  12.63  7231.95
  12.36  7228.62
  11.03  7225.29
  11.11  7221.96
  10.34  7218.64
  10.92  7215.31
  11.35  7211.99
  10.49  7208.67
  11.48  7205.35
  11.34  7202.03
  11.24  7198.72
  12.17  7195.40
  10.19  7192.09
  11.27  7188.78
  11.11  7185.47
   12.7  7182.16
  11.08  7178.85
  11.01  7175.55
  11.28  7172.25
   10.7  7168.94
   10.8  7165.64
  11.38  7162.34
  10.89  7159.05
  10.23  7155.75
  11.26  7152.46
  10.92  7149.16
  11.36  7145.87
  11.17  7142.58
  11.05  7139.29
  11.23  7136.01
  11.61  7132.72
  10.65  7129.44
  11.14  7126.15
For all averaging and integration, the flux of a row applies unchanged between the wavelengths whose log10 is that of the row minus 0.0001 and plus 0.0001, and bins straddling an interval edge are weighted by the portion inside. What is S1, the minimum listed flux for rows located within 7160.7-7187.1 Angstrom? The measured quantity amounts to 10.7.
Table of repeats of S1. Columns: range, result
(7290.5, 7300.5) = 11.84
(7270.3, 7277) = 11.24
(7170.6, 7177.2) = 11.01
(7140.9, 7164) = 10.23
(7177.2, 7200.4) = 10.19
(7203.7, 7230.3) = 10.34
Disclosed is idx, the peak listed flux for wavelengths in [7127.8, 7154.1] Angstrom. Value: 11.61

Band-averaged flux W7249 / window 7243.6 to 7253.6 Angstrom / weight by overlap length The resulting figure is 11.6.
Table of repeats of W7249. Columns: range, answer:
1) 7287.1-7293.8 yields 12.1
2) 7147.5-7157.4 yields 10.8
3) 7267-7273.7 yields 11.6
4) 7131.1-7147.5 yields 11.3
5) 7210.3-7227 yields 11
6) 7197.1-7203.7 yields 11.3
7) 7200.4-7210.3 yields 11.1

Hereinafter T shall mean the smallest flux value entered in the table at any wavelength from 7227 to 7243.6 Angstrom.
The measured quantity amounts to 10.89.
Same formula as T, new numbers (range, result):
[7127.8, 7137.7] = 10.65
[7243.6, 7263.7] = 11.07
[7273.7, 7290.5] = 11.76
